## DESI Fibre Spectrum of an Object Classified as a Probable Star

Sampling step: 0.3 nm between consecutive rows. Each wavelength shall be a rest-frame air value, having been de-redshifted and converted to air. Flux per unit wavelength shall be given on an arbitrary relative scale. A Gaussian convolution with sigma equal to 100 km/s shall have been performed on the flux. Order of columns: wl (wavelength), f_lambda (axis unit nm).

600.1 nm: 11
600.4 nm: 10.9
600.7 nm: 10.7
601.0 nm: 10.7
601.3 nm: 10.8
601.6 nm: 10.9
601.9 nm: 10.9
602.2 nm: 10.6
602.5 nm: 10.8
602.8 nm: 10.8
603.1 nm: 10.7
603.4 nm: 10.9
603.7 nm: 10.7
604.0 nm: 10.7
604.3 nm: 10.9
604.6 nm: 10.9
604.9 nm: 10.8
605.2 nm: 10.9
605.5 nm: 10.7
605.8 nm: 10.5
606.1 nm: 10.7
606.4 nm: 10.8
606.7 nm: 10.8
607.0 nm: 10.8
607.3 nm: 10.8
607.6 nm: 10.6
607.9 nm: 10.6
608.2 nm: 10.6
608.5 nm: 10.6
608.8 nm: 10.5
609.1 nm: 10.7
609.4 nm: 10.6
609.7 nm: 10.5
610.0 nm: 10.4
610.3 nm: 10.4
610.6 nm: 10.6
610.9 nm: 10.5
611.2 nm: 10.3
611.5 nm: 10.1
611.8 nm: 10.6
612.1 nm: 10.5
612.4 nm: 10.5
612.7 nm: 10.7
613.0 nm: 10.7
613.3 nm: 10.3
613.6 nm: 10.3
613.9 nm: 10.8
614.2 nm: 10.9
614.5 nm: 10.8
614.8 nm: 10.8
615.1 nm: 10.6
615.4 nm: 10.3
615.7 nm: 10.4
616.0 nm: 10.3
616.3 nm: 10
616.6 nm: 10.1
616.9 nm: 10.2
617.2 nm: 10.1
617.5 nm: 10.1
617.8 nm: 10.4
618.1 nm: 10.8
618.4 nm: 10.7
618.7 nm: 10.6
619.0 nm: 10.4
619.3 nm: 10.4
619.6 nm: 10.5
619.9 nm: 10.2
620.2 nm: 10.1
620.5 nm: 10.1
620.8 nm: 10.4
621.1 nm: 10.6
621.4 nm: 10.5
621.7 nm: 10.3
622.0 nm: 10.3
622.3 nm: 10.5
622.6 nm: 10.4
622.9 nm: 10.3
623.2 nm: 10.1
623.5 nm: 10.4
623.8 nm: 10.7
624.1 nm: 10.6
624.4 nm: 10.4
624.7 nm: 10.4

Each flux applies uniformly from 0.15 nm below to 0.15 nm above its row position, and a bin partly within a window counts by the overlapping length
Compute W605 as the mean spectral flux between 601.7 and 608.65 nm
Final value 10.7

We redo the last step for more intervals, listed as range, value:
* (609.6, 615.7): 10.5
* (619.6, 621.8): 10.3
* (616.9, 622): 10.4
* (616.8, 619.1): 10.4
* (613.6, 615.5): 10.7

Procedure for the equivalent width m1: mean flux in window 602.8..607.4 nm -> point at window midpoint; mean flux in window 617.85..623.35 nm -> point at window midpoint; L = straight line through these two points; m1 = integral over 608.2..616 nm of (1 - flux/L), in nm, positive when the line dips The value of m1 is 0.05 nm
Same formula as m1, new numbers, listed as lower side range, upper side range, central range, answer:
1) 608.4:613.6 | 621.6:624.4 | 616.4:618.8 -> 0.018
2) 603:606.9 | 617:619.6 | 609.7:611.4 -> 0.031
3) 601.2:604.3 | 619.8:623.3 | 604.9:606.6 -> -0.003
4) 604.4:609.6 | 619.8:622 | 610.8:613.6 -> 0.026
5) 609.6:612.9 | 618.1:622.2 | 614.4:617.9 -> 0.034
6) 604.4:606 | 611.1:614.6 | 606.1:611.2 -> 0.027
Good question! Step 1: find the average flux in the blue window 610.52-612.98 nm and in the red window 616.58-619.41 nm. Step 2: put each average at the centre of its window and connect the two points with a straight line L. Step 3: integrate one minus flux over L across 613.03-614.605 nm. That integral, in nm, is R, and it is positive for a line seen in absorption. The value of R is -0.03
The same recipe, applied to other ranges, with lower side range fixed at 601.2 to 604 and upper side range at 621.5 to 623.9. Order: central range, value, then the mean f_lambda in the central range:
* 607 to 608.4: 0.00 nm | 10.7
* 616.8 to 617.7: 0.03 nm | 10.1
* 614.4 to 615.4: -0.01 nm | 10.7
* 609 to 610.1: 0.01 nm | 10.5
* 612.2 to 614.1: 0.00 nm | 10.6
